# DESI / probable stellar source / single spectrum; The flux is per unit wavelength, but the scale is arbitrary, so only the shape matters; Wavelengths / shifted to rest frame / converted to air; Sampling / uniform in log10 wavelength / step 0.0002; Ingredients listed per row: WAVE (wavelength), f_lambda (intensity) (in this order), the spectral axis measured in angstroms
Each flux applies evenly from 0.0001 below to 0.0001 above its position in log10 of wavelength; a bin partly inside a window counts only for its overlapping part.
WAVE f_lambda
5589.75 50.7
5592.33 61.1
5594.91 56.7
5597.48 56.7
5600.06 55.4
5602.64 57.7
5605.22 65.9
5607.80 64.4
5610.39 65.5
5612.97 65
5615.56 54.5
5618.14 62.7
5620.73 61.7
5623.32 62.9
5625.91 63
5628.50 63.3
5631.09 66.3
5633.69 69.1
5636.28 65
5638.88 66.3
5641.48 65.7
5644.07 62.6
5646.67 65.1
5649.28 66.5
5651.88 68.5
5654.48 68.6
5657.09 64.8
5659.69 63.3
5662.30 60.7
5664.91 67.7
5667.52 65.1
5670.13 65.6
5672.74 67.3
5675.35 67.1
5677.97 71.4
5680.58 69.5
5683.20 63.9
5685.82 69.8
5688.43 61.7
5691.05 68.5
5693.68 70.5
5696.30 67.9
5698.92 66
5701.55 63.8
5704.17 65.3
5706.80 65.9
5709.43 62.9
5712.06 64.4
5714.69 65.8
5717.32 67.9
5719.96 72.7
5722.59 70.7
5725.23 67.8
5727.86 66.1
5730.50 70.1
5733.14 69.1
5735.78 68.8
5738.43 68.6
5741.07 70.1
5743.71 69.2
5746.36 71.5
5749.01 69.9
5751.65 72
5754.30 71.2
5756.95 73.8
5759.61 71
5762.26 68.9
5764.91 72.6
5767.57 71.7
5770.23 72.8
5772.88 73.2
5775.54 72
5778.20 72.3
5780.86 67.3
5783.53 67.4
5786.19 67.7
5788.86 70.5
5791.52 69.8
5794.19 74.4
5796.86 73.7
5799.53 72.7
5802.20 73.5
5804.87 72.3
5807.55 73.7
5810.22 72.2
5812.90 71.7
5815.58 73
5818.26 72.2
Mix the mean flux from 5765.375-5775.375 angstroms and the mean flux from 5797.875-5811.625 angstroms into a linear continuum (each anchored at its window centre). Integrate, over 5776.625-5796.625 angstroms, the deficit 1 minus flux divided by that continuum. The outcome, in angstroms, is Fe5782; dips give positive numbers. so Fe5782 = 0.7 angstroms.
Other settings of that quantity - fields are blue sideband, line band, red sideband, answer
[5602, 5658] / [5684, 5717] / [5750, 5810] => 0.8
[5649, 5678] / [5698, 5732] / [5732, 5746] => 0.7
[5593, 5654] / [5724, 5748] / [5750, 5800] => 0.0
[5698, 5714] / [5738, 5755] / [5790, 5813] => -0.6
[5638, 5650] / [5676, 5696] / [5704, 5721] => -0.6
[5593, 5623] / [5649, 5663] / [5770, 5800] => -0.5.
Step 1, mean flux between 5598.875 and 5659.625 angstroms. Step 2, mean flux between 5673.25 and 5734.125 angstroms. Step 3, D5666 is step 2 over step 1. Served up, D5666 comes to 1.1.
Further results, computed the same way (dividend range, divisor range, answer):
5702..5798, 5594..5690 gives 1.08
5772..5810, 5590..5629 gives 1.18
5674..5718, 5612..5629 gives 1.08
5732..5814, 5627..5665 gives 1.09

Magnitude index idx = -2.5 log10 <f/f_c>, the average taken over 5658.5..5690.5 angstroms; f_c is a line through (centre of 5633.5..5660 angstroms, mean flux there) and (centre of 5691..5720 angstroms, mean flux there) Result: 0.00 mag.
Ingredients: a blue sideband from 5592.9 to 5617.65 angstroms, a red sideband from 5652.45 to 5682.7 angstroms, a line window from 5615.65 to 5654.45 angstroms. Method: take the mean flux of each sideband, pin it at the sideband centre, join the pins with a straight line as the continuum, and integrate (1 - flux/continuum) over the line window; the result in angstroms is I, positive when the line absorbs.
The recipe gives -0.9 angstroms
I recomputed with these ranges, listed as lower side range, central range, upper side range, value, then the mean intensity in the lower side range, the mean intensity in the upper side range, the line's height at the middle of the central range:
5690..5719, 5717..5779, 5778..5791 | -2.7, 66.3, 68.8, 67.7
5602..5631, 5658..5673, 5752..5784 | 0.2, 62.7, 71.3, 65.5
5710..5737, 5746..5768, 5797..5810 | -0.4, 68.2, 73.1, 70.2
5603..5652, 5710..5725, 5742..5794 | 0.1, 64.2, 70.9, 68.5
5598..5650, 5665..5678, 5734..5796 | -0.2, 63.3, 70.7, 65.8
